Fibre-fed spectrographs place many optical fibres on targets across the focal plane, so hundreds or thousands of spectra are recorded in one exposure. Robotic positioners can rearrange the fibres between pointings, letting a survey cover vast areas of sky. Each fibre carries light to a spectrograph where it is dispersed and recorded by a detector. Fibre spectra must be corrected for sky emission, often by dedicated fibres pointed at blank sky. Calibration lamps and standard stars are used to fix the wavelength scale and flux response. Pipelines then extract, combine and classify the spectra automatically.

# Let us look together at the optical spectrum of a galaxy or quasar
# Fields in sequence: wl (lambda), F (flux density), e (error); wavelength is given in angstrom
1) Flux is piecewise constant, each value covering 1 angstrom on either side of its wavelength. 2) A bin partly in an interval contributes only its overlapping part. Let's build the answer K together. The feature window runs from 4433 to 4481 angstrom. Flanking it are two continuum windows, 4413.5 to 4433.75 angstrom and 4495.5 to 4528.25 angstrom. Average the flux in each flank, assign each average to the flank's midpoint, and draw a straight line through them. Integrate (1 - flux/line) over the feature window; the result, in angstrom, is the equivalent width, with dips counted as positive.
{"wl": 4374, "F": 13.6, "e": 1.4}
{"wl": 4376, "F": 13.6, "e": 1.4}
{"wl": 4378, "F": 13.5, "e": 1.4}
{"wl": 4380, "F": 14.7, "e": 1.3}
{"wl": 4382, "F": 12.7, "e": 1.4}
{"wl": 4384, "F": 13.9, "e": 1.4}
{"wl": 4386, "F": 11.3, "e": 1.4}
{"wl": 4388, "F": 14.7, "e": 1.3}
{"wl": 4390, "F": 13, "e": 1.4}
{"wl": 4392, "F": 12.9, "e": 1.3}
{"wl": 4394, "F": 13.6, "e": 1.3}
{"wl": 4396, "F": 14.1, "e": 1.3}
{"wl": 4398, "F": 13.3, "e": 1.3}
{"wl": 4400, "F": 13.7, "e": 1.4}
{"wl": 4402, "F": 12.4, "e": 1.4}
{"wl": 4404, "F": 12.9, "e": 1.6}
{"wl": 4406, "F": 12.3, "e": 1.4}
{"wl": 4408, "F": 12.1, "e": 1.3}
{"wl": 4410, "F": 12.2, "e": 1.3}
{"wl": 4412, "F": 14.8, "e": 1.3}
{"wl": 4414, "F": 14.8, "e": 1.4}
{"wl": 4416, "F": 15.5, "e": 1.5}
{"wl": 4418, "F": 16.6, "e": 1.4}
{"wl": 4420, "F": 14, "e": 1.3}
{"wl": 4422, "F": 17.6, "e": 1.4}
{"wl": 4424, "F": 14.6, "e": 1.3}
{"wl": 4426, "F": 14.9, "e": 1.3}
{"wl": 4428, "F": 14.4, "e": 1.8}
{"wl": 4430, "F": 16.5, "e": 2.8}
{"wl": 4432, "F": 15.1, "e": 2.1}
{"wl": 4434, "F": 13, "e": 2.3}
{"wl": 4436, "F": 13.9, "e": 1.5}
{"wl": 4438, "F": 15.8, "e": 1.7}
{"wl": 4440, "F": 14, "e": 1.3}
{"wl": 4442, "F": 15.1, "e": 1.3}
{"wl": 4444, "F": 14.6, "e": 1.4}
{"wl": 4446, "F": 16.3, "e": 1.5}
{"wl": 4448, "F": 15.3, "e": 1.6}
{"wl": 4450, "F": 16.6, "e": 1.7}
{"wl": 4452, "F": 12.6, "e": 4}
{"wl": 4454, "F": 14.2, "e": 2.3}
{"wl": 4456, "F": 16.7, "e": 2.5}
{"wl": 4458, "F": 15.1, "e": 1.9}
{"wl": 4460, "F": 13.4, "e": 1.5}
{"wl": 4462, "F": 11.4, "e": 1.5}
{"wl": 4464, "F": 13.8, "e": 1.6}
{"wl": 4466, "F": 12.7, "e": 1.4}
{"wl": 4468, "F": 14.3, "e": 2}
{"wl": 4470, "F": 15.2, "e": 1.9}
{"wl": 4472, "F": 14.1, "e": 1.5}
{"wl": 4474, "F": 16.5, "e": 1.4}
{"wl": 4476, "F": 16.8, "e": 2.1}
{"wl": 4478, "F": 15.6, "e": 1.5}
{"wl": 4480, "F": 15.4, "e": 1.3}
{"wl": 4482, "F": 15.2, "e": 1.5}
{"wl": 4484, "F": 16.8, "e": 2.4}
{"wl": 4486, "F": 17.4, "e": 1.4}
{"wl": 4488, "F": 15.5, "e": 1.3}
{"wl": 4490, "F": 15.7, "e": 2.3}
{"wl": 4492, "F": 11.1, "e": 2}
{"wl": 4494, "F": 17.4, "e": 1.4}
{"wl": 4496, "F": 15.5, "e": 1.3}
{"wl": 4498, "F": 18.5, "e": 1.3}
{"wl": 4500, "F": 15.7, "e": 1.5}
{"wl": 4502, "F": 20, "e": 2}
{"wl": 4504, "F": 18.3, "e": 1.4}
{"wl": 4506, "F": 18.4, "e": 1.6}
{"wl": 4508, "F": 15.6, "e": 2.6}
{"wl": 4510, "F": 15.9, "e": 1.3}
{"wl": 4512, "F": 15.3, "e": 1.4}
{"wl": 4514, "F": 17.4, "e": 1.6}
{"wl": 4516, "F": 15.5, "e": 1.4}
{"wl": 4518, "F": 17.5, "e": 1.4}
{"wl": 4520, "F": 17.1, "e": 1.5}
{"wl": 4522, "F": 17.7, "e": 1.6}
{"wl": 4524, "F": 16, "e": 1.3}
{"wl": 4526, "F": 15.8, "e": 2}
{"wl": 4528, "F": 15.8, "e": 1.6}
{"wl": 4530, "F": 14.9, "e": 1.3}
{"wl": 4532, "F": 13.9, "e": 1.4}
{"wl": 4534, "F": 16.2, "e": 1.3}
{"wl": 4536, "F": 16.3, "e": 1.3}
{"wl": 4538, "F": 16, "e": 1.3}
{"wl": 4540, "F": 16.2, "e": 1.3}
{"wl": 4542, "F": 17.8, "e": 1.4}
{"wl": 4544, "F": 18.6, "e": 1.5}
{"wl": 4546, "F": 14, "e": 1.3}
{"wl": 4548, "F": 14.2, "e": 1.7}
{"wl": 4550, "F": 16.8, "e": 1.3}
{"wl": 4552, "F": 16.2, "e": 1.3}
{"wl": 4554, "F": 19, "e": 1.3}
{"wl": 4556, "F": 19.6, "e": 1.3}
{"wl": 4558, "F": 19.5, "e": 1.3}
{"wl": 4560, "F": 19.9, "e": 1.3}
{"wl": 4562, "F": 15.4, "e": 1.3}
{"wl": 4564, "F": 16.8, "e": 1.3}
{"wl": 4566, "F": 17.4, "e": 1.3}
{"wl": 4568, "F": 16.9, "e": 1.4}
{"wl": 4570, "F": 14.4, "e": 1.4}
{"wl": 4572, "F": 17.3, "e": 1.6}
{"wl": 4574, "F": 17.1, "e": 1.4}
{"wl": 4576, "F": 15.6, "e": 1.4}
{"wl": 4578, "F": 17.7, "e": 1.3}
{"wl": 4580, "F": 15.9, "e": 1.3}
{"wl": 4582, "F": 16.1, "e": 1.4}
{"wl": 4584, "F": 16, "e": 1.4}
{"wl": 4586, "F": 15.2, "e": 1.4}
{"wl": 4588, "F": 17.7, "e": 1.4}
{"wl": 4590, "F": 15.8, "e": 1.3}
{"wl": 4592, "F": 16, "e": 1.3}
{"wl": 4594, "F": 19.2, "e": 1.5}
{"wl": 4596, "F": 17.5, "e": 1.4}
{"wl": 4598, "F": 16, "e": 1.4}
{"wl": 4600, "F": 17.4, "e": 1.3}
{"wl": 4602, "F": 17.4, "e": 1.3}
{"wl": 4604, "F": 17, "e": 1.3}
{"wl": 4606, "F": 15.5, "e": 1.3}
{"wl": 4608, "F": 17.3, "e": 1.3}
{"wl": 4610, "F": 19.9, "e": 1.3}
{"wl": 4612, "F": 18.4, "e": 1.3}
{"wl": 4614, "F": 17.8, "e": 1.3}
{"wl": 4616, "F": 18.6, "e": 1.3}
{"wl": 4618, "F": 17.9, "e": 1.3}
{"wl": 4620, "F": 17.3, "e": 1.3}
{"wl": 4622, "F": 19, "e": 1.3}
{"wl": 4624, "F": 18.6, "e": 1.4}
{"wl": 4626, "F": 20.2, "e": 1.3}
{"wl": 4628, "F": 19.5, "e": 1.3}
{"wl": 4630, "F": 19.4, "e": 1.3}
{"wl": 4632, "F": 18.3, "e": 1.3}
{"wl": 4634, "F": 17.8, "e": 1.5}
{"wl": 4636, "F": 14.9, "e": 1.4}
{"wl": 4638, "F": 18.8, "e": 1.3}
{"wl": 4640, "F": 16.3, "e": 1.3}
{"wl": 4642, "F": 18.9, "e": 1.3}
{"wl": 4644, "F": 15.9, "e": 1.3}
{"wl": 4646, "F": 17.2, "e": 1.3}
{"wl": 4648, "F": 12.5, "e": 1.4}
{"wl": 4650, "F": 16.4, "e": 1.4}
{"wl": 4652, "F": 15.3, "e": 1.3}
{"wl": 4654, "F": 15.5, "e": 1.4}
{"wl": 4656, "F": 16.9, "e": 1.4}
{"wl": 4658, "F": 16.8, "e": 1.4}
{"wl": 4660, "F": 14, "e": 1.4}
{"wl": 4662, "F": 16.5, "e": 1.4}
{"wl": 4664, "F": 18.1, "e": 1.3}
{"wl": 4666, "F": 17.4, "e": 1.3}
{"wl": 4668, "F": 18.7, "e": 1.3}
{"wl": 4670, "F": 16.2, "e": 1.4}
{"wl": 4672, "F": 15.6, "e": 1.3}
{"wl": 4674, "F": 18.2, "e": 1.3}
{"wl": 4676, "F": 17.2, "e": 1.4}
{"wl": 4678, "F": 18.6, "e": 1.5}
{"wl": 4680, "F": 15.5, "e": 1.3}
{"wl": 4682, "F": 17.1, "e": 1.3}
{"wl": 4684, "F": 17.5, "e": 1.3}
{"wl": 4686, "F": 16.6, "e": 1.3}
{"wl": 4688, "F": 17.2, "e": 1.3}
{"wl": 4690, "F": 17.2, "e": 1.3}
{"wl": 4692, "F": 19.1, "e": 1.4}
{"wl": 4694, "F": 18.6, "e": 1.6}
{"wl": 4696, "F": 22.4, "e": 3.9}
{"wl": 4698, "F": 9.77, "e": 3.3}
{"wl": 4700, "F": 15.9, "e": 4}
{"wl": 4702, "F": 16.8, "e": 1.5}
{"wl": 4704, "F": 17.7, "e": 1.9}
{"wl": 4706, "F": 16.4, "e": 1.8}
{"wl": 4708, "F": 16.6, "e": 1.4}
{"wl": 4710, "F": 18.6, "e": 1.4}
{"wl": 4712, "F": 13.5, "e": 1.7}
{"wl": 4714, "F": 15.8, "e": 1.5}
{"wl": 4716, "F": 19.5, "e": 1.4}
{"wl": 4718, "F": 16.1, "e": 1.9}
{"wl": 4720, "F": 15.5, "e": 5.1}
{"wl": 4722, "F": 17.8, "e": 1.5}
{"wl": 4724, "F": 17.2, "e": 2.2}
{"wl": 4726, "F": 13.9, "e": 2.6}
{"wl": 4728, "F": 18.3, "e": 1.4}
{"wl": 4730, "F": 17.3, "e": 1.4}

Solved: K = 3.7 angstrom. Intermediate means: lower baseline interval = 15.3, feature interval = 14.7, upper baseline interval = 16.9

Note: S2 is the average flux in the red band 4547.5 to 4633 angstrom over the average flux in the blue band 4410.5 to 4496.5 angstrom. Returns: 1.2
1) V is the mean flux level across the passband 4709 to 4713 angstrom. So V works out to 16.1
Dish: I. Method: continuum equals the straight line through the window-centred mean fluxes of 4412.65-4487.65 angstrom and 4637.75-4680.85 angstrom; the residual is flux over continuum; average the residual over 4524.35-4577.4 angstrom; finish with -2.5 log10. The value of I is -0.05 mag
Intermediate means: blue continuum 15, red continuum 16.6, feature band 16.6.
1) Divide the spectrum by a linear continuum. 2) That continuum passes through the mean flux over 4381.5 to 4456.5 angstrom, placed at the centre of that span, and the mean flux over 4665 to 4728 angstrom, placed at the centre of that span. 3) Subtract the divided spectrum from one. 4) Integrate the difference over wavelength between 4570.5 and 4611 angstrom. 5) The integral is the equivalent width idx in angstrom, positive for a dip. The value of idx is -2.4 angstrom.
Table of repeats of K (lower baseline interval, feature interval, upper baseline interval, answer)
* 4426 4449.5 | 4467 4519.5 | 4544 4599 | -1.53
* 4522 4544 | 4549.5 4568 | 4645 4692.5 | -1.84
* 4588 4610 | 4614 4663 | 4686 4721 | -0.58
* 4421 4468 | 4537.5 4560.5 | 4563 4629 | -1.13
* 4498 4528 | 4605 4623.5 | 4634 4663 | -1.83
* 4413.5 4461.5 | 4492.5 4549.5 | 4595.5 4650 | -1.02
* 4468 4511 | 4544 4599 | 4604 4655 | 0.38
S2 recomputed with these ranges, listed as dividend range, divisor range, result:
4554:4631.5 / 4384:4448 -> 1.23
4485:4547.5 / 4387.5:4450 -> 1.14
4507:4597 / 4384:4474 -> 1.17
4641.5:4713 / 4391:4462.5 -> 1.16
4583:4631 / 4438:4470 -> 1.22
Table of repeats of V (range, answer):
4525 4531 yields 15.5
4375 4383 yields 13.6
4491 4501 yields 15.6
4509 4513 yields 15.6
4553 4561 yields 19.5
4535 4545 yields 17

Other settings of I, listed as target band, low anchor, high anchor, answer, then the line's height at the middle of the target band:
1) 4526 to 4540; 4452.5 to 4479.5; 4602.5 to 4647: 0.03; 16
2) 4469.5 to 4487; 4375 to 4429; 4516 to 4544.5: -0.04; 15.3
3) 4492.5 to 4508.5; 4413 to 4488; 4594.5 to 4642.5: -0.09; 15.9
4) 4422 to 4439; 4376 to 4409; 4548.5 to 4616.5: -0.07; 14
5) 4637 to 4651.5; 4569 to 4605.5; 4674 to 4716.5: 0.02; 16.8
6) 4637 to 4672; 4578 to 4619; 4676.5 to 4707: 0.04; 17.1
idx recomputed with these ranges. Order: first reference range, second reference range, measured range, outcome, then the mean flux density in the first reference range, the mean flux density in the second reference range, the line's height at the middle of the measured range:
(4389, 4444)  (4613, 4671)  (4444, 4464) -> 0.2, 14.2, 17.3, 14.7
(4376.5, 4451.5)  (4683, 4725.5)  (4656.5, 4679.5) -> -0.6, 14.2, 16.9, 16.6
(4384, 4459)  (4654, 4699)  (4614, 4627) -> -1.7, 14.3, 17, 16.4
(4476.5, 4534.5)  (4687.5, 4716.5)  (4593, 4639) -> -3.7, 16.2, 17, 16.6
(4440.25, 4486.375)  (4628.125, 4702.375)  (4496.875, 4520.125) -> -2.6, 15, 16.9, 15.4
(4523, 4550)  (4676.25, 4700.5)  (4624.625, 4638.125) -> -1.4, 15.9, 17.2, 16.7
